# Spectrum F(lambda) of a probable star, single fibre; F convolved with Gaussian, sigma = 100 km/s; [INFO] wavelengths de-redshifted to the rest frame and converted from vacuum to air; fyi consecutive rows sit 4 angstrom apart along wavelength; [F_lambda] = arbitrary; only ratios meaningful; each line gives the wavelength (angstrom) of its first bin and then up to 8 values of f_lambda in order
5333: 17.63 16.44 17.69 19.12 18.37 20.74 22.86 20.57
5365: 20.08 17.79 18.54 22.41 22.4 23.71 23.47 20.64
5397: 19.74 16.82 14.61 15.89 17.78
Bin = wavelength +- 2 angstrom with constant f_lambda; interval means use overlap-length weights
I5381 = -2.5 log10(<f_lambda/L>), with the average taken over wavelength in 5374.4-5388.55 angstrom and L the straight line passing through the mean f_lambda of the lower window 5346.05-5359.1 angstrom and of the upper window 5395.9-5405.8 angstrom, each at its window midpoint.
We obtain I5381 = -0.23 mag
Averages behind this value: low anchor 20.5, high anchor 17.1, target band 22.7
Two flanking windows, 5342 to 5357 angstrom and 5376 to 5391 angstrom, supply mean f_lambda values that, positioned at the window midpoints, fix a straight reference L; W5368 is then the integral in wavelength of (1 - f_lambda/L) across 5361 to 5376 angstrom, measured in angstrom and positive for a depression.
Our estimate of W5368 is 1.6 angstrom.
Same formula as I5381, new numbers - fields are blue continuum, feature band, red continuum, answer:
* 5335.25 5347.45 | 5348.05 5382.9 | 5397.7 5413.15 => -0.19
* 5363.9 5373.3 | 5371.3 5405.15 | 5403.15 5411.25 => -0.21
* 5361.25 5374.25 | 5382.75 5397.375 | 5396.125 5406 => -0.24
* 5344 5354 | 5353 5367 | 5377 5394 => -0.04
